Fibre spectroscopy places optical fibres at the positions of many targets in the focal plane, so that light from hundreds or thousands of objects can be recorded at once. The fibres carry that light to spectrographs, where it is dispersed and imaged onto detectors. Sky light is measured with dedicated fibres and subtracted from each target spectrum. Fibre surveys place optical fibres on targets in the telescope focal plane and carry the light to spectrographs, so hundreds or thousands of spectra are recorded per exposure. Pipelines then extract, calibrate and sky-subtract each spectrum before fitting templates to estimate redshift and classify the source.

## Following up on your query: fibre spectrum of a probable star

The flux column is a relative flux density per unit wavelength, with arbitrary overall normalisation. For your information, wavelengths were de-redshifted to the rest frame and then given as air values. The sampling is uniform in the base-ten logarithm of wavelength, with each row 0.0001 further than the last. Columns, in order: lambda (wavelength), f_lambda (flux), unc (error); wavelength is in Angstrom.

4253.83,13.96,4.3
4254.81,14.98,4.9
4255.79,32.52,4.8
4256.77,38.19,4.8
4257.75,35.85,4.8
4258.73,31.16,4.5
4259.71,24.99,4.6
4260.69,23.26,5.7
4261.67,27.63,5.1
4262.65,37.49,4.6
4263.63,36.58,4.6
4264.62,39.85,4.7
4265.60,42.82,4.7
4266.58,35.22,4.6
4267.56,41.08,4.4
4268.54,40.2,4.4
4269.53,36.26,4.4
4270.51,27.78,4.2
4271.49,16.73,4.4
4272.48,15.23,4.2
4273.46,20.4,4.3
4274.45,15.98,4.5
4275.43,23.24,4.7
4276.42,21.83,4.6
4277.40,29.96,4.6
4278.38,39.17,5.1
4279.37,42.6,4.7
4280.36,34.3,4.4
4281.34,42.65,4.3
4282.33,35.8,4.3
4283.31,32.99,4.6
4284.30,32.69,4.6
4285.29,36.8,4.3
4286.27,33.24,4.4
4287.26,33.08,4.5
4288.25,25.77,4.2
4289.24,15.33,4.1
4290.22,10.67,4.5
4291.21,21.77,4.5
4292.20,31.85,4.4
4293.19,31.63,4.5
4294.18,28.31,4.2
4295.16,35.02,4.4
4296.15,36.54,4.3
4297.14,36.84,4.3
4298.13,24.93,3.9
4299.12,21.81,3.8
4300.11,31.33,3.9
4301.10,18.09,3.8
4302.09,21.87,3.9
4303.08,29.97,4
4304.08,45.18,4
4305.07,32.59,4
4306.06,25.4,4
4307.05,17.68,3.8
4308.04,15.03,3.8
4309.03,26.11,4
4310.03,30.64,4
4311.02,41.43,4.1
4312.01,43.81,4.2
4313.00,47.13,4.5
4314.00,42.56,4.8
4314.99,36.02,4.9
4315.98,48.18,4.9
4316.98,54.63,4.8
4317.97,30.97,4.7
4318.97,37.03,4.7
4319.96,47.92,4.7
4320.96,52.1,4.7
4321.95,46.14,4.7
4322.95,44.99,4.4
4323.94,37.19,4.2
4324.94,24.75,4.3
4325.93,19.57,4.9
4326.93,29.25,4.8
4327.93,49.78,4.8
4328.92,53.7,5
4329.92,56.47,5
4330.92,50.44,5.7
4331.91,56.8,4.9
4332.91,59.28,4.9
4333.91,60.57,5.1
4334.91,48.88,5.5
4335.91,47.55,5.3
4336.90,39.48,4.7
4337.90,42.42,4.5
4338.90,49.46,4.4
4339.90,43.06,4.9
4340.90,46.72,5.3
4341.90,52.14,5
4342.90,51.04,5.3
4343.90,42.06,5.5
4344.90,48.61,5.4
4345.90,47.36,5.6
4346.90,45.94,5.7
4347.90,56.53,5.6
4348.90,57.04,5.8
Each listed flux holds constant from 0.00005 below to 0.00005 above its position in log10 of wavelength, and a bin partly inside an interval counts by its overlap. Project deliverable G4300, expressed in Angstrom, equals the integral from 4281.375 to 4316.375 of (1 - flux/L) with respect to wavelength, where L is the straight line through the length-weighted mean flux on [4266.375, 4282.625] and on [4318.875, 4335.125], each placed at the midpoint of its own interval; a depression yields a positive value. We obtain 6.1 Angstrom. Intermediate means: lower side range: 30.3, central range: 30.9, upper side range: 45.7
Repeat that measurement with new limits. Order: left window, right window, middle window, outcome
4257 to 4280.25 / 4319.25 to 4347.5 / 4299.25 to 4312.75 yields 3.6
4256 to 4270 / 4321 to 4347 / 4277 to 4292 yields 2.8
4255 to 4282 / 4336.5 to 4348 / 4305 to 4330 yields 2.3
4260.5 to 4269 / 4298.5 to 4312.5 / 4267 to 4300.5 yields 3.3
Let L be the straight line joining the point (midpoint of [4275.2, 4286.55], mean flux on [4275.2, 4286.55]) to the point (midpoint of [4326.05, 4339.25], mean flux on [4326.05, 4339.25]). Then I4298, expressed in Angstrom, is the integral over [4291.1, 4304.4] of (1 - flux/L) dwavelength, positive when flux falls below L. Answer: 3.1 Angstrom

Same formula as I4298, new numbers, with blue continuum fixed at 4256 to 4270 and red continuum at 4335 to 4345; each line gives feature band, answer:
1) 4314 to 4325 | 0.19 Angstrom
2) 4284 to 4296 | 3.32 Angstrom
